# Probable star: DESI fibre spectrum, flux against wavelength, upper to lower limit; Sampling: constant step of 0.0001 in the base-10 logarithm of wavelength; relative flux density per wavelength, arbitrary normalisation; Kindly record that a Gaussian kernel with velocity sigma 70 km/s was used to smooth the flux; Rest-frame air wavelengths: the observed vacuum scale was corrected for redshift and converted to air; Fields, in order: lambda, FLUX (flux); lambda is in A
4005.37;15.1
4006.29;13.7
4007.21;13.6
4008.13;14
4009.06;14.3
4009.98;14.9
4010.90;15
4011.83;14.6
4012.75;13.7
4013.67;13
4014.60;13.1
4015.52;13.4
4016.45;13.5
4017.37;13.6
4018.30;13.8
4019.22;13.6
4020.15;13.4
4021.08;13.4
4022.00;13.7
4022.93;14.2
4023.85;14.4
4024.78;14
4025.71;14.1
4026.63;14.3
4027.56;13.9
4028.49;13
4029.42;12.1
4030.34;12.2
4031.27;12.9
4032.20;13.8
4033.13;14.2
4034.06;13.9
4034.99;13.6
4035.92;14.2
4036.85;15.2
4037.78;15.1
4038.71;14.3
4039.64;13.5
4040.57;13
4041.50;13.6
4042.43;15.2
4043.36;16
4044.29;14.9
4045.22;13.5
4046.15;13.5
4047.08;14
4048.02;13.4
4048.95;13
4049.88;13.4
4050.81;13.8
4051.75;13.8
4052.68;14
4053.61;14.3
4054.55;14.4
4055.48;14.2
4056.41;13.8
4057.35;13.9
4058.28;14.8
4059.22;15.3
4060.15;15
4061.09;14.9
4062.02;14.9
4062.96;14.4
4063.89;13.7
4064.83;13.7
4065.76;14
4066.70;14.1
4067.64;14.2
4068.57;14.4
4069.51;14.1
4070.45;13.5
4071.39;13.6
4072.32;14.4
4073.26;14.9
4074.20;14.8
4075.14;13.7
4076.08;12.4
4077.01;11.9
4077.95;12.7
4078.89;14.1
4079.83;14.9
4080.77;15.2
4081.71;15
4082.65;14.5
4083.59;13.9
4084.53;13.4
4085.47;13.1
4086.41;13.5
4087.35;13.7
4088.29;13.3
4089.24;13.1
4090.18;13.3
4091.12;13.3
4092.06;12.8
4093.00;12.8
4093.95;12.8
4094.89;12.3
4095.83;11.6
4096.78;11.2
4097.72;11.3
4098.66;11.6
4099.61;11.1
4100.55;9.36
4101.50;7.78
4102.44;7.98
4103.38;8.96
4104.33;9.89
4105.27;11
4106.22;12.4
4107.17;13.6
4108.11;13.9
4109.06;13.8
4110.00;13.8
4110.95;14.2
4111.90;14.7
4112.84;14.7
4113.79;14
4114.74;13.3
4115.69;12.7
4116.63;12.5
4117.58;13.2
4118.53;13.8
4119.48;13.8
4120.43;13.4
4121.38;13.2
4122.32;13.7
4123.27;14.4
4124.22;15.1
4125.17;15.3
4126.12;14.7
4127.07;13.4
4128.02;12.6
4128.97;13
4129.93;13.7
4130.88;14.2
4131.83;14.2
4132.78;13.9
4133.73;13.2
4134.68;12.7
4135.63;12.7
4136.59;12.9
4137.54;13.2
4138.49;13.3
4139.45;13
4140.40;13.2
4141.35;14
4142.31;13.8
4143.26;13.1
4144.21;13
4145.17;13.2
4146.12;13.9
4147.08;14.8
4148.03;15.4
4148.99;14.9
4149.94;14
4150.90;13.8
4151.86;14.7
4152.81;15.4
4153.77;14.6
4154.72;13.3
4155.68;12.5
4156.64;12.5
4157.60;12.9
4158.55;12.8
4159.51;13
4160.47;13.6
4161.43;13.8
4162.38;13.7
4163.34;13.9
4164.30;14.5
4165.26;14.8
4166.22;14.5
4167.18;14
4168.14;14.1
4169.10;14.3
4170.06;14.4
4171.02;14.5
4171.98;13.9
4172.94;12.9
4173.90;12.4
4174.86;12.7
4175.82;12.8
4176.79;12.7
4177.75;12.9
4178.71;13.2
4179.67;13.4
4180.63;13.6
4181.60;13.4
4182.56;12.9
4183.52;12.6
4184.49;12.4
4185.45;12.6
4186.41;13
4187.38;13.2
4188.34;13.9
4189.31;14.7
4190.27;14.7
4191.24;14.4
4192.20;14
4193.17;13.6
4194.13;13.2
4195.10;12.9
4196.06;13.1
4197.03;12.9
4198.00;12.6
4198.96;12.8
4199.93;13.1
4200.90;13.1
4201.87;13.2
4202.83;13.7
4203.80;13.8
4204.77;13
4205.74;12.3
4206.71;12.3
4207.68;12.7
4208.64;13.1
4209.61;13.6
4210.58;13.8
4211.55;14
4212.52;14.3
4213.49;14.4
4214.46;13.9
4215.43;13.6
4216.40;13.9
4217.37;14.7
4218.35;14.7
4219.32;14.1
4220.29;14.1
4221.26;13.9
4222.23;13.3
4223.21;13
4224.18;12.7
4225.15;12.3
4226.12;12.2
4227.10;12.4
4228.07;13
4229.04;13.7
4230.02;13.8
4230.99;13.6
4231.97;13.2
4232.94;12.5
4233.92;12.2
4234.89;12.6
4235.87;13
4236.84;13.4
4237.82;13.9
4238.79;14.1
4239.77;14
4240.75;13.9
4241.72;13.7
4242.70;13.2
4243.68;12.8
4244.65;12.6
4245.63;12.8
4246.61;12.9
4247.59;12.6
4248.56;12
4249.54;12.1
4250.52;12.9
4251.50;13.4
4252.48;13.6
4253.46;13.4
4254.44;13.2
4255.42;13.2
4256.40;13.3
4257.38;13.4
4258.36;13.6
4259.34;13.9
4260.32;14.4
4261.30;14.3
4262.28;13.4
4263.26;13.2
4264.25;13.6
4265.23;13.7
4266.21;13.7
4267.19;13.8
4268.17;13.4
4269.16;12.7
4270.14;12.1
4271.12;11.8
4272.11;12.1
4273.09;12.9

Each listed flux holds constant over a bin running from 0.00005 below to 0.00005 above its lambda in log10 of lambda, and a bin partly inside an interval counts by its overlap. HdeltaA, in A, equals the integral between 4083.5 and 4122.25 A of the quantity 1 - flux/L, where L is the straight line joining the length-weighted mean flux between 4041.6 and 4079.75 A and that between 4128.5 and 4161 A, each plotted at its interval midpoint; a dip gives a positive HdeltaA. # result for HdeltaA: 3.6 A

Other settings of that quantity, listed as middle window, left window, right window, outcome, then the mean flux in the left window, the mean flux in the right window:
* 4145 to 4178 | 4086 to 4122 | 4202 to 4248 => -2.3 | 12.5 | 13.3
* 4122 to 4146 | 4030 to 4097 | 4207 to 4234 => 0.2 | 13.8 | 13.5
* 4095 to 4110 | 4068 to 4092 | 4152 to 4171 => 2.9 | 13.8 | 13.9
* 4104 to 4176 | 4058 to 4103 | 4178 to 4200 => -1.9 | 13.2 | 13.3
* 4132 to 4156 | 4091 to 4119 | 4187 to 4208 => -2.0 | 12.2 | 13.3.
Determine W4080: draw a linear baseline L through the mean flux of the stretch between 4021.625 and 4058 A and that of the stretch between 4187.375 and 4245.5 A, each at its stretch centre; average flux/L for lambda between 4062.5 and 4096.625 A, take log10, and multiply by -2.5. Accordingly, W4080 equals 0.01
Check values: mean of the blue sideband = 13.9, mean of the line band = 13.6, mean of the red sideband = 13.4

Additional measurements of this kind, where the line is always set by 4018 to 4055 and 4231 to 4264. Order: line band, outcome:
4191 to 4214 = 0.00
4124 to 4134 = -0.03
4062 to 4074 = -0.03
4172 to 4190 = 0.03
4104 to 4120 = 0.03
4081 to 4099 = 0.06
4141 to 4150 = -0.04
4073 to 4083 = -0.02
